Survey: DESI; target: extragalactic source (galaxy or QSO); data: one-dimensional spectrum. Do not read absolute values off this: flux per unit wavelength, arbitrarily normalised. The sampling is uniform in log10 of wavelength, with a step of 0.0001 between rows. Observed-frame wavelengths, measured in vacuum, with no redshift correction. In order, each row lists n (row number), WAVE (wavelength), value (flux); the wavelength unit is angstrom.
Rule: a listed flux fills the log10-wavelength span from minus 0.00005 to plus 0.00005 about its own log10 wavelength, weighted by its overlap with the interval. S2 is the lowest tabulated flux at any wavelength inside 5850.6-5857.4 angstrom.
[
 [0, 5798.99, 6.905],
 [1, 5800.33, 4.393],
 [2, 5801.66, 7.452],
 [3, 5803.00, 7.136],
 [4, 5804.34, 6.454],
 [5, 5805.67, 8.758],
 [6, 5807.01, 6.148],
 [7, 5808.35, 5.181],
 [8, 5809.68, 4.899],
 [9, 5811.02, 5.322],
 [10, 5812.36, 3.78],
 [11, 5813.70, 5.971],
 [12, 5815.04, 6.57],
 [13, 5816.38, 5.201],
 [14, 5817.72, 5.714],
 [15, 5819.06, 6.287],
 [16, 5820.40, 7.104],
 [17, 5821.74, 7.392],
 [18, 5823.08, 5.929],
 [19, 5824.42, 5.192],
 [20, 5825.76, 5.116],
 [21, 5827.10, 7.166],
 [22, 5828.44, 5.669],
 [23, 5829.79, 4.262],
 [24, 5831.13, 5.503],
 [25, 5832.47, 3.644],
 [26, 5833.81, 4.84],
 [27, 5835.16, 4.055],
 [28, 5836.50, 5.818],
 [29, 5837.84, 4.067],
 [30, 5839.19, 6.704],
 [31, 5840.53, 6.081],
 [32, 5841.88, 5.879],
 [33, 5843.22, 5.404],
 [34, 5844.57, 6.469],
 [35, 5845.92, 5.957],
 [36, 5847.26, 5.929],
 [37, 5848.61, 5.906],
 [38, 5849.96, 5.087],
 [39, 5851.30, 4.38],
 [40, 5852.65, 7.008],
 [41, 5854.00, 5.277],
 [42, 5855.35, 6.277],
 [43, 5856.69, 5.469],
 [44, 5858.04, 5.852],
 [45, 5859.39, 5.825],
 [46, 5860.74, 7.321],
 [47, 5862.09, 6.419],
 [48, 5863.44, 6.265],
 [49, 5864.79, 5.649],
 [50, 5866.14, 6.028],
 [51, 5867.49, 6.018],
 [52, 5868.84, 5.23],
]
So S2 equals 4.38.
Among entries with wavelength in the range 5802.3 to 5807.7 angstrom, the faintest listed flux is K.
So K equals 6.148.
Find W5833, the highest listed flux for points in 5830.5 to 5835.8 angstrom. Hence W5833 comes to 5.503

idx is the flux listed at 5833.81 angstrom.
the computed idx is 4.84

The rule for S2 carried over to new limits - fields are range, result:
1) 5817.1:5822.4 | 5.714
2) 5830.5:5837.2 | 3.644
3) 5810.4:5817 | 3.78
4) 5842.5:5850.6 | 5.087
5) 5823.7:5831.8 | 4.262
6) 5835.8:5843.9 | 4.067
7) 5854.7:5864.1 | 5.469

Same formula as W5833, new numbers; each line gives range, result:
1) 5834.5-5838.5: 5.818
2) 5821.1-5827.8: 7.392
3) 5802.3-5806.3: 8.758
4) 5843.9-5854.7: 7.008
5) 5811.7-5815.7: 6.57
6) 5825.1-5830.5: 7.166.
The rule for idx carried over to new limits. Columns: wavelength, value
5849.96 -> 5.087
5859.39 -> 5.825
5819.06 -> 6.287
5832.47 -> 3.644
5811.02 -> 5.322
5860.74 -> 7.321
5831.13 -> 5.503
